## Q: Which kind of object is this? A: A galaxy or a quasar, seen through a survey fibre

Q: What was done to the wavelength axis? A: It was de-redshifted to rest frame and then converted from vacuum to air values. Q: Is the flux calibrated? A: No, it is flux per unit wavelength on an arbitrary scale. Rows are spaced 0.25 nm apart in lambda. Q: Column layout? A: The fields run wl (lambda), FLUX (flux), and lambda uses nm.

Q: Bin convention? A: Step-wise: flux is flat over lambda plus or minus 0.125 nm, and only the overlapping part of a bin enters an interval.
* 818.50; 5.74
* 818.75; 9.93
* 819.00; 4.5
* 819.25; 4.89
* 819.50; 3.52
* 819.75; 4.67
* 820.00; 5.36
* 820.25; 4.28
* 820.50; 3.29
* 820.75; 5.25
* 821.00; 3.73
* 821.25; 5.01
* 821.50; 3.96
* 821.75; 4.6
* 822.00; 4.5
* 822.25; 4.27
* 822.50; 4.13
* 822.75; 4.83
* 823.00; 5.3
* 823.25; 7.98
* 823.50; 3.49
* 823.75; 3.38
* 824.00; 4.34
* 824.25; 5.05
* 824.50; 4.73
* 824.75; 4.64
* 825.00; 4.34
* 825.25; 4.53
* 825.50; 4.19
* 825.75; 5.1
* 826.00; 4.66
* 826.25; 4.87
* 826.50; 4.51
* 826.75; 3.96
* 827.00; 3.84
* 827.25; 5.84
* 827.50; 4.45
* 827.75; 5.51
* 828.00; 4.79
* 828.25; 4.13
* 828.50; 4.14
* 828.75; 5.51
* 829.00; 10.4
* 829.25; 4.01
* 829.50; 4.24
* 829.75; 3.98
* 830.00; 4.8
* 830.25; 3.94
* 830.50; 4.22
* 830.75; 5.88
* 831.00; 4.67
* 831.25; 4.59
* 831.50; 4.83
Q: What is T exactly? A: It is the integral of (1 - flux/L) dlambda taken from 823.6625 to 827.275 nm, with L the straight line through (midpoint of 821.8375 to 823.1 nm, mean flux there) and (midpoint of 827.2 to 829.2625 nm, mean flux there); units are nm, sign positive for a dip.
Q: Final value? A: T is 0.39 nm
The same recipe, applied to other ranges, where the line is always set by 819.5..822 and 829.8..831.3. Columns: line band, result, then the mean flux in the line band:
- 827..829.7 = -0.351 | 5.2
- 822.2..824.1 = -0.112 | 4.74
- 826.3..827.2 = 0.049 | 4.31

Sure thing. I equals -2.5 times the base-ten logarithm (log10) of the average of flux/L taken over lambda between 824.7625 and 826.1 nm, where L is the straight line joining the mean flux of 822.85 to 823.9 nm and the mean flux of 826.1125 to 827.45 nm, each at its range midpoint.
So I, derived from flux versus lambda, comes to 0.04 mag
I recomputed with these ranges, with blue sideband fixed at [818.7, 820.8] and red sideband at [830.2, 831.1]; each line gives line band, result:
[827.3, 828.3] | -0.02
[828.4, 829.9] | -0.13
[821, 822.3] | 0.11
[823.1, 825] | 0.01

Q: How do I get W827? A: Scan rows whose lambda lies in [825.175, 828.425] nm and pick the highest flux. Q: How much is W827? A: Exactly 5.84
